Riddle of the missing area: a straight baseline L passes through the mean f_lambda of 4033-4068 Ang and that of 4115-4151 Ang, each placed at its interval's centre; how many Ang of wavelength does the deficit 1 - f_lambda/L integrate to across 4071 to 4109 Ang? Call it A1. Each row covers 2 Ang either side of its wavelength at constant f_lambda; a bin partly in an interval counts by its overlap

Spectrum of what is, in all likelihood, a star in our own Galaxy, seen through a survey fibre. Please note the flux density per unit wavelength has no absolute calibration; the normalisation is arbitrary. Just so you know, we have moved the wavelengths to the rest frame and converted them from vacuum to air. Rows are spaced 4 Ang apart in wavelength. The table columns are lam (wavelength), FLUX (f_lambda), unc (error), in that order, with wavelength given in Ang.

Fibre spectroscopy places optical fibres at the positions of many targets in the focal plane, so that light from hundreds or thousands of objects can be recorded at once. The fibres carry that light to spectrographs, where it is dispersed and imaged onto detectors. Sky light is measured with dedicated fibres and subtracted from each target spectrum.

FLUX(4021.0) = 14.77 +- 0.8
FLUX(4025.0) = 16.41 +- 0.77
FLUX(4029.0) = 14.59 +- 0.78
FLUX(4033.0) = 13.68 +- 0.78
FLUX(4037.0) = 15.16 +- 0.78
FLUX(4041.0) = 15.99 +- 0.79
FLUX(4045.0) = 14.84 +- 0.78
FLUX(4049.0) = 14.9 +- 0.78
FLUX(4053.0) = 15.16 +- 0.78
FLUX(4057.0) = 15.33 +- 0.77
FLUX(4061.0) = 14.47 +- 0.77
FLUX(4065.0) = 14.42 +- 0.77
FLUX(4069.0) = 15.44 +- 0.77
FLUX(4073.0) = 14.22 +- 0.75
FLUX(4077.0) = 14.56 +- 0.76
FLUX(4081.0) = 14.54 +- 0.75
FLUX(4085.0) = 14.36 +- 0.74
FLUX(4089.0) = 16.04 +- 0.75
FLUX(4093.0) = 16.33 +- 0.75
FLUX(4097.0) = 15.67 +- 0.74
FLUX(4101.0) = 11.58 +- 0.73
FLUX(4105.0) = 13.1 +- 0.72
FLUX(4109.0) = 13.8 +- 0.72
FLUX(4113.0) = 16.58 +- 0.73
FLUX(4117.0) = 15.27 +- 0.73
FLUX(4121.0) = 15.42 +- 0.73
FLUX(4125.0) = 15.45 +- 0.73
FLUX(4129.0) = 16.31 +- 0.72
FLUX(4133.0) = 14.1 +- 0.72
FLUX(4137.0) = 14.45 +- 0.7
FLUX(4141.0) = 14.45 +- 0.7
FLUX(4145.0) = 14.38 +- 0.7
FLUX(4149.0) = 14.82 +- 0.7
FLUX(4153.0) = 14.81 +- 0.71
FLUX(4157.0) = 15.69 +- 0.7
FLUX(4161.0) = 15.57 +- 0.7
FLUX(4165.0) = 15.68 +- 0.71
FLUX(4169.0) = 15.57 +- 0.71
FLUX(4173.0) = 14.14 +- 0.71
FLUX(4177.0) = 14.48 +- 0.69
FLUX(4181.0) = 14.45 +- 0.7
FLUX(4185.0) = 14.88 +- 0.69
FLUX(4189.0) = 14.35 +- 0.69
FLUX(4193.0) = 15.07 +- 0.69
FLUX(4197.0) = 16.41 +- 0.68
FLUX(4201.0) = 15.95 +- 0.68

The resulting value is 1.3 Ang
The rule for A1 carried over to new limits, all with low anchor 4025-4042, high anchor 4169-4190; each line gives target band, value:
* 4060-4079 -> 0.3 Ang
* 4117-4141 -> -0.6 Ang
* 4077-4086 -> 0.2 Ang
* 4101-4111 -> 1.1 Ang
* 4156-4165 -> -0.6 Ang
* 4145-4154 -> 0.0 Ang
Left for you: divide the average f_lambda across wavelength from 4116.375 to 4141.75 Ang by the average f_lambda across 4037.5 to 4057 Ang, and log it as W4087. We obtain 1.0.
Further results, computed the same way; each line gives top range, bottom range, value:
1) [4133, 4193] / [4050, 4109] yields 1.01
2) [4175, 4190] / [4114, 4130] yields 0.93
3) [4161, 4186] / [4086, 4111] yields 1.04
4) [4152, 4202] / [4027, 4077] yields 1.02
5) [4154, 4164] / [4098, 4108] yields 1.21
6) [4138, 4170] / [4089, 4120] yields 1.02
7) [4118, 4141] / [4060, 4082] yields 1.03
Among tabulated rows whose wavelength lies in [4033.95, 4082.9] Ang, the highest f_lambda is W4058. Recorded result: 15.99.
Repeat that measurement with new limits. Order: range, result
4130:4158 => 15.69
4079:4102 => 16.33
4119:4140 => 16.31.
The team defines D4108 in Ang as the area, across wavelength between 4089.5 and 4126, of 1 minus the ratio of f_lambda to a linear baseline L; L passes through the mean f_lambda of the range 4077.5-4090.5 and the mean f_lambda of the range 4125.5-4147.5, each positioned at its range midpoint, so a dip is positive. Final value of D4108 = 0.0 Ang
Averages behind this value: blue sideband 14.9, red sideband 14.8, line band 14.8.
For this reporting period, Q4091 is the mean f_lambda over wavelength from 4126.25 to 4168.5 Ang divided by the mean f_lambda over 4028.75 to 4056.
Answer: 1.01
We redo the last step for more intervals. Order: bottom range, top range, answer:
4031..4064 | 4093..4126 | 0.98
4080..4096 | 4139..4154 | 0.95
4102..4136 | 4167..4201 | 1.01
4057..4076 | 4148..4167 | 1.04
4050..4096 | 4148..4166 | 1.02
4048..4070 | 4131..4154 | 0.97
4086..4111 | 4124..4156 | 1.03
